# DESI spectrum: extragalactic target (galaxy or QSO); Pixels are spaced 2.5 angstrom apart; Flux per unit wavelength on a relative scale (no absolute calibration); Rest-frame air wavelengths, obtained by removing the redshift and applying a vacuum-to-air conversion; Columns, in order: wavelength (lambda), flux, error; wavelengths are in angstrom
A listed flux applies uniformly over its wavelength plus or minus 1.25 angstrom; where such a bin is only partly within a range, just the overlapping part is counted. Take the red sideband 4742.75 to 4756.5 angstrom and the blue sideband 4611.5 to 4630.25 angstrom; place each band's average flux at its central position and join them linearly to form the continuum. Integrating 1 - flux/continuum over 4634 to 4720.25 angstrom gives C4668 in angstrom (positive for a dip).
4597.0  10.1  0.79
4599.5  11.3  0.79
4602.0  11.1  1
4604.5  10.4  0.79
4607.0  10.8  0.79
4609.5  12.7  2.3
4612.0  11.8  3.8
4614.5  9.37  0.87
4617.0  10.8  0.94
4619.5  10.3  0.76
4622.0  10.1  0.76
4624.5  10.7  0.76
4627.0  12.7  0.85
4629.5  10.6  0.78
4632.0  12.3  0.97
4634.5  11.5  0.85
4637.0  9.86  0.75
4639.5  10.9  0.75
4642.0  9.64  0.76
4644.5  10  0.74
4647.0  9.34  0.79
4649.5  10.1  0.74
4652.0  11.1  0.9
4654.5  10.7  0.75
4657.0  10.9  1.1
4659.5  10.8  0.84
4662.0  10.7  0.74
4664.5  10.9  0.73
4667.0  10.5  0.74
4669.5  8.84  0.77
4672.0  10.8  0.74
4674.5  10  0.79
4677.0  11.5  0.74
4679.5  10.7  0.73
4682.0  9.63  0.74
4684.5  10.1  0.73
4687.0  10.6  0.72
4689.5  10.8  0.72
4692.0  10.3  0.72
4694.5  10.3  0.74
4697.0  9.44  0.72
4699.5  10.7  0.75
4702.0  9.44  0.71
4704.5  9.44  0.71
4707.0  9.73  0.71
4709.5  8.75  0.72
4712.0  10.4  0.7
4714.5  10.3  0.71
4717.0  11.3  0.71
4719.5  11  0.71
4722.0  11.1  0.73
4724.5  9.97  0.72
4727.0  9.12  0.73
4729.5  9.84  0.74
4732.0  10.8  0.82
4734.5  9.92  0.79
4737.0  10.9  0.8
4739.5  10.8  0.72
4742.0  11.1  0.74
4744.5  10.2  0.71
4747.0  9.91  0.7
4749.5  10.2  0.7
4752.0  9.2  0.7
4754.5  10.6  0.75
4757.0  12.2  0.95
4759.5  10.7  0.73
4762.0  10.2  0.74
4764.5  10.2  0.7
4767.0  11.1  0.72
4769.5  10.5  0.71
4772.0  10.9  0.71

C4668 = 1.7 angstrom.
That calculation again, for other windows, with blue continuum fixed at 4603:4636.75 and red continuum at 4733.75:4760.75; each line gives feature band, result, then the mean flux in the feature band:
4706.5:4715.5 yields 0.75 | 9.79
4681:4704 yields 1.34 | 10.1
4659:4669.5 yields 0.36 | 10.5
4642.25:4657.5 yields 0.90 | 10.3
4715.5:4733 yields 0.31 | 10.4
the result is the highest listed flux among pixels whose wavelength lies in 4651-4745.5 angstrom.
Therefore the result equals 11.5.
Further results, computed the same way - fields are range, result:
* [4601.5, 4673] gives 12.7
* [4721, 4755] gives 11.1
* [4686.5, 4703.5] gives 10.8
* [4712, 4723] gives 11.3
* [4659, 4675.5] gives 10.9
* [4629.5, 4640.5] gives 12.3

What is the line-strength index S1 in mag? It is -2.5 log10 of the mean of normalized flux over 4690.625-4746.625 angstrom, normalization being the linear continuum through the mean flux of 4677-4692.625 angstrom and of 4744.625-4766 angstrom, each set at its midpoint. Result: 0.02 mag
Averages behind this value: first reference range 10.4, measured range 10.2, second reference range 10.4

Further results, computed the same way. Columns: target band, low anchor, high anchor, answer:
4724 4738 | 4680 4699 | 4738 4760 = 0.04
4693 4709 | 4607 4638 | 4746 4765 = 0.09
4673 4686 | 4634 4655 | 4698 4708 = -0.04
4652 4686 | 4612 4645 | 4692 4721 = -0.01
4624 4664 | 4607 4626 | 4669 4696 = -0.01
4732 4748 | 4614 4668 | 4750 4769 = 0.01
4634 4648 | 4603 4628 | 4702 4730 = 0.06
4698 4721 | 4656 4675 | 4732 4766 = 0.04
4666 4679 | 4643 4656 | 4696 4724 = -0.01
